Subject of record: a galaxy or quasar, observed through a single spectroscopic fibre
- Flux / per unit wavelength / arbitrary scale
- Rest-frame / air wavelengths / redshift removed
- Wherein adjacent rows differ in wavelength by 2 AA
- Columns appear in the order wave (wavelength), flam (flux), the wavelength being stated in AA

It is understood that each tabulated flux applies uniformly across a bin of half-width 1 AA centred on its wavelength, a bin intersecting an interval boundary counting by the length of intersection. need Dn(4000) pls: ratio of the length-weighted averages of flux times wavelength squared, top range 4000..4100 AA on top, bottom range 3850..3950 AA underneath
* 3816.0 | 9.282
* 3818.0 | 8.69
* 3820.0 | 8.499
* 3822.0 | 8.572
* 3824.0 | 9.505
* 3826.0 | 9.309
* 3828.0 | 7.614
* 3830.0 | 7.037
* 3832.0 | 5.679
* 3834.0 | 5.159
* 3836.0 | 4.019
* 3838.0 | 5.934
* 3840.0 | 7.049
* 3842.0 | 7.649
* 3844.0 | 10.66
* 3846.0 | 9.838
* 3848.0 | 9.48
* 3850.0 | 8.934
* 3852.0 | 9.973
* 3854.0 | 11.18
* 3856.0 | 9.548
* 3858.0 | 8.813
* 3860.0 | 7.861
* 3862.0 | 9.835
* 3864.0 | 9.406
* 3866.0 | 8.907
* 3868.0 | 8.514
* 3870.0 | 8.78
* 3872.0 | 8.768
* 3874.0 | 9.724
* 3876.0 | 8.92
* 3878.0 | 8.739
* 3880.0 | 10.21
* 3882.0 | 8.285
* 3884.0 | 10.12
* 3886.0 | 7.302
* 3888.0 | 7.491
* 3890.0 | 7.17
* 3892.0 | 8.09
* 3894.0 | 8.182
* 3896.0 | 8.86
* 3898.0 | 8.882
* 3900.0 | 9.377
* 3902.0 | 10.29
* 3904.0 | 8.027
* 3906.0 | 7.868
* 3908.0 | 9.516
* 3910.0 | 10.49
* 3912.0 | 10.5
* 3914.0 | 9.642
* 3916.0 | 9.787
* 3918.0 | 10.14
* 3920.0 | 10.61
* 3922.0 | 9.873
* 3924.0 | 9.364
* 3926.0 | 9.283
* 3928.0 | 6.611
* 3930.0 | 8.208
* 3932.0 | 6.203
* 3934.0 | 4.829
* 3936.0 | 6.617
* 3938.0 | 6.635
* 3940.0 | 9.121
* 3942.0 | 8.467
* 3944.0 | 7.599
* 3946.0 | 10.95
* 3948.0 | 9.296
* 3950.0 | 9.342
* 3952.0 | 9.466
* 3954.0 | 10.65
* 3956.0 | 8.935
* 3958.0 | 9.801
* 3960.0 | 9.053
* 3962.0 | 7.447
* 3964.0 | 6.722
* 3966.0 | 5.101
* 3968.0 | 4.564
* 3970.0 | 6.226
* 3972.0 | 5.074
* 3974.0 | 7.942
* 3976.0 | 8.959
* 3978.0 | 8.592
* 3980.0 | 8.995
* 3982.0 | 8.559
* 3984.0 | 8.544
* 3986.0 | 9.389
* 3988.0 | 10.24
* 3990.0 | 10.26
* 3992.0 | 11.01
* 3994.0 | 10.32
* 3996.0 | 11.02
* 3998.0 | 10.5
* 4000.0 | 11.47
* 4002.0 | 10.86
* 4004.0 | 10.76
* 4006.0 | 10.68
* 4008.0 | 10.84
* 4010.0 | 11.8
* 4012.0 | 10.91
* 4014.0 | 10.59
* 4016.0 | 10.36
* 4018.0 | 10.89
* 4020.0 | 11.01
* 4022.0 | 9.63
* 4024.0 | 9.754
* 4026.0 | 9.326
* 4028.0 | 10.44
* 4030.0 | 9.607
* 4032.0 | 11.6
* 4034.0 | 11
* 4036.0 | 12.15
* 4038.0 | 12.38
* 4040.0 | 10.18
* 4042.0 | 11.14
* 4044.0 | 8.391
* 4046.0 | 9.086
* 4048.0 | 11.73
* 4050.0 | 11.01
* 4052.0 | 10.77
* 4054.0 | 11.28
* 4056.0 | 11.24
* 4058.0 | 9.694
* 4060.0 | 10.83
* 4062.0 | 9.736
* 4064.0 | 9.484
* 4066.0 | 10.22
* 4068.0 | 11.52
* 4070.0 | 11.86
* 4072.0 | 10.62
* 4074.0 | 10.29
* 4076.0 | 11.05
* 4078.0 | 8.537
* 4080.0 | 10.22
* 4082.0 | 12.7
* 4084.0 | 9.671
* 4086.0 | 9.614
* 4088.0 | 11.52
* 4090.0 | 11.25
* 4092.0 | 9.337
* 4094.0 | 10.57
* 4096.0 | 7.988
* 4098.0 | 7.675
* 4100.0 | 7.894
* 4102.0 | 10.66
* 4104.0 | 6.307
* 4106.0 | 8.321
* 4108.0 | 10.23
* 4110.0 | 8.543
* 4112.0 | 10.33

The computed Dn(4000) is 1.28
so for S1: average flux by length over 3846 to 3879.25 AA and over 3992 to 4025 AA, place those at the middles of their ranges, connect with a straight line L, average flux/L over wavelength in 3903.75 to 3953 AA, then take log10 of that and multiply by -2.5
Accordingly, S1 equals 0.13 mag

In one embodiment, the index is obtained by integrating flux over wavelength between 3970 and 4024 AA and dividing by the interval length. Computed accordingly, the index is 9.9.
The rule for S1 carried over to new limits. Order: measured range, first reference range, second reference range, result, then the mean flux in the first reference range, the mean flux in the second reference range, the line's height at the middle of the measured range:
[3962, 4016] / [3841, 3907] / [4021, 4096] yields 0.08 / 8.96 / 10.5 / 9.91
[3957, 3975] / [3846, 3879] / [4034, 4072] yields 0.41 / 9.23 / 10.7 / 10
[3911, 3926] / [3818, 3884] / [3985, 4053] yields -0.06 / 8.54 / 10.6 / 9.38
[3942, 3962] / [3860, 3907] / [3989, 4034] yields 0.05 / 8.75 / 10.6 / 9.76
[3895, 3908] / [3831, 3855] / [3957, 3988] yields -0.14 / 7.96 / 7.75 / 7.87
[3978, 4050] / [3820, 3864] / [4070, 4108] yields -0.12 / 8.3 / 9.75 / 9.31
